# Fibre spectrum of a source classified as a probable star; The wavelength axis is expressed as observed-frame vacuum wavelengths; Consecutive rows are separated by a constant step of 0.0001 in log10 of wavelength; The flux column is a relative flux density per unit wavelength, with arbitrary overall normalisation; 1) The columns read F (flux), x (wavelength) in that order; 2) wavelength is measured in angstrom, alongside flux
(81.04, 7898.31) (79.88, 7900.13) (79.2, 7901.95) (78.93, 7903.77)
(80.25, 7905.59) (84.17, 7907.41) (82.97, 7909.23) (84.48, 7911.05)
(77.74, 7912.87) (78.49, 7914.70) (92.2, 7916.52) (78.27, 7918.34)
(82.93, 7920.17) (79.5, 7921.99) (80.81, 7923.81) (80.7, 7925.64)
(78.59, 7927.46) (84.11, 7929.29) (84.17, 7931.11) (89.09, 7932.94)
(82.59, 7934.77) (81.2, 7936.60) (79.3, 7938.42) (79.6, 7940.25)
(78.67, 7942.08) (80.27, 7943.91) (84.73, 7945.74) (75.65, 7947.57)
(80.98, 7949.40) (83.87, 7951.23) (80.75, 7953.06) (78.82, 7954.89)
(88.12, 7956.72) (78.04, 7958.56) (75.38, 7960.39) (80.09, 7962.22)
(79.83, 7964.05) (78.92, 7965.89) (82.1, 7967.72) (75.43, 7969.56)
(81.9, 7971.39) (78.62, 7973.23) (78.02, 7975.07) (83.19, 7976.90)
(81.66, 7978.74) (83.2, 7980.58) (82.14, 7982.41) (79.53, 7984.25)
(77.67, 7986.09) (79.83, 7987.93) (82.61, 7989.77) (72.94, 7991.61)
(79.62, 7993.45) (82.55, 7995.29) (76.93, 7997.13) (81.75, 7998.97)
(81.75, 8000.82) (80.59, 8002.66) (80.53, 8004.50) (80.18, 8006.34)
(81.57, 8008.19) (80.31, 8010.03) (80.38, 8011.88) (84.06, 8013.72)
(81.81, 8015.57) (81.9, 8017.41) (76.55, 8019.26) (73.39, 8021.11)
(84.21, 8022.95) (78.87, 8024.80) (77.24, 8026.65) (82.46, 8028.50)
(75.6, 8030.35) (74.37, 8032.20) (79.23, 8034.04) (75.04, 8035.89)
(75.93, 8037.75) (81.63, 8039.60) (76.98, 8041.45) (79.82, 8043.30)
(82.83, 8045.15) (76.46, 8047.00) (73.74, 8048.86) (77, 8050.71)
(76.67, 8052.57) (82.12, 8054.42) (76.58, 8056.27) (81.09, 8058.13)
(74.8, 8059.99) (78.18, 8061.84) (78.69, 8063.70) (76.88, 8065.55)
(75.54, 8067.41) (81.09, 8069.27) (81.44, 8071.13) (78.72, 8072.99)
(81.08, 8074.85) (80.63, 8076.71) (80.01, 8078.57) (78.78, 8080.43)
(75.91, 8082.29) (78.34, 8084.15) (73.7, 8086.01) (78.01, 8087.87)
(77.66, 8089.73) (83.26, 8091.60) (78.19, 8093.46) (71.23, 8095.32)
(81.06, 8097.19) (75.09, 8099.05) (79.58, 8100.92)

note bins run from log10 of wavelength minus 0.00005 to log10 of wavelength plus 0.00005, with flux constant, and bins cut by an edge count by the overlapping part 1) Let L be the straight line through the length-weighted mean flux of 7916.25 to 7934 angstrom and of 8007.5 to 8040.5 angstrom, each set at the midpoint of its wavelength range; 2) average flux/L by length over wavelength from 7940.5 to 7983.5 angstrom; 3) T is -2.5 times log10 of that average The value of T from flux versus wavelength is 0.01 mag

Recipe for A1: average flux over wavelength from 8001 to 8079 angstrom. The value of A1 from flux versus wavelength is 79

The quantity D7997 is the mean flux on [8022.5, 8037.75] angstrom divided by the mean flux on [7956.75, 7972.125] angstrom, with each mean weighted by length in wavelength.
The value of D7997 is 1.0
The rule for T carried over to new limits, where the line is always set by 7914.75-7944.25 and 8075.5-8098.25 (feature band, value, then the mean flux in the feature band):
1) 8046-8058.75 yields 0.02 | 77.6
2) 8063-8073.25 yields 0.00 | 78.7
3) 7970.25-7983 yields 0.00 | 81.2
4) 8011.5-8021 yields -0.01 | 80.3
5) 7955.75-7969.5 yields 0.01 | 80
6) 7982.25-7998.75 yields 0.02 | 79.3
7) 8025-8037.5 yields 0.03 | 77.3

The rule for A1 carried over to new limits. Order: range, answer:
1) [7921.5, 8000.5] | 80.6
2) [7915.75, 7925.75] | 82.4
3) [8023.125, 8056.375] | 78.1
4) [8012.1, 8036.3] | 79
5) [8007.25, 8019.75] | 81.1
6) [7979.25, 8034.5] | 79.8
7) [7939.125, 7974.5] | 80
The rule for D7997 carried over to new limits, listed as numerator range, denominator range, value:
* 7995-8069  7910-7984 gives 0.97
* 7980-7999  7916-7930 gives 0.97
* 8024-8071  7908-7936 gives 0.95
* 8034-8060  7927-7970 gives 0.96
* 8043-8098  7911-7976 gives 0.97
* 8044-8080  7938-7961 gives 0.98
